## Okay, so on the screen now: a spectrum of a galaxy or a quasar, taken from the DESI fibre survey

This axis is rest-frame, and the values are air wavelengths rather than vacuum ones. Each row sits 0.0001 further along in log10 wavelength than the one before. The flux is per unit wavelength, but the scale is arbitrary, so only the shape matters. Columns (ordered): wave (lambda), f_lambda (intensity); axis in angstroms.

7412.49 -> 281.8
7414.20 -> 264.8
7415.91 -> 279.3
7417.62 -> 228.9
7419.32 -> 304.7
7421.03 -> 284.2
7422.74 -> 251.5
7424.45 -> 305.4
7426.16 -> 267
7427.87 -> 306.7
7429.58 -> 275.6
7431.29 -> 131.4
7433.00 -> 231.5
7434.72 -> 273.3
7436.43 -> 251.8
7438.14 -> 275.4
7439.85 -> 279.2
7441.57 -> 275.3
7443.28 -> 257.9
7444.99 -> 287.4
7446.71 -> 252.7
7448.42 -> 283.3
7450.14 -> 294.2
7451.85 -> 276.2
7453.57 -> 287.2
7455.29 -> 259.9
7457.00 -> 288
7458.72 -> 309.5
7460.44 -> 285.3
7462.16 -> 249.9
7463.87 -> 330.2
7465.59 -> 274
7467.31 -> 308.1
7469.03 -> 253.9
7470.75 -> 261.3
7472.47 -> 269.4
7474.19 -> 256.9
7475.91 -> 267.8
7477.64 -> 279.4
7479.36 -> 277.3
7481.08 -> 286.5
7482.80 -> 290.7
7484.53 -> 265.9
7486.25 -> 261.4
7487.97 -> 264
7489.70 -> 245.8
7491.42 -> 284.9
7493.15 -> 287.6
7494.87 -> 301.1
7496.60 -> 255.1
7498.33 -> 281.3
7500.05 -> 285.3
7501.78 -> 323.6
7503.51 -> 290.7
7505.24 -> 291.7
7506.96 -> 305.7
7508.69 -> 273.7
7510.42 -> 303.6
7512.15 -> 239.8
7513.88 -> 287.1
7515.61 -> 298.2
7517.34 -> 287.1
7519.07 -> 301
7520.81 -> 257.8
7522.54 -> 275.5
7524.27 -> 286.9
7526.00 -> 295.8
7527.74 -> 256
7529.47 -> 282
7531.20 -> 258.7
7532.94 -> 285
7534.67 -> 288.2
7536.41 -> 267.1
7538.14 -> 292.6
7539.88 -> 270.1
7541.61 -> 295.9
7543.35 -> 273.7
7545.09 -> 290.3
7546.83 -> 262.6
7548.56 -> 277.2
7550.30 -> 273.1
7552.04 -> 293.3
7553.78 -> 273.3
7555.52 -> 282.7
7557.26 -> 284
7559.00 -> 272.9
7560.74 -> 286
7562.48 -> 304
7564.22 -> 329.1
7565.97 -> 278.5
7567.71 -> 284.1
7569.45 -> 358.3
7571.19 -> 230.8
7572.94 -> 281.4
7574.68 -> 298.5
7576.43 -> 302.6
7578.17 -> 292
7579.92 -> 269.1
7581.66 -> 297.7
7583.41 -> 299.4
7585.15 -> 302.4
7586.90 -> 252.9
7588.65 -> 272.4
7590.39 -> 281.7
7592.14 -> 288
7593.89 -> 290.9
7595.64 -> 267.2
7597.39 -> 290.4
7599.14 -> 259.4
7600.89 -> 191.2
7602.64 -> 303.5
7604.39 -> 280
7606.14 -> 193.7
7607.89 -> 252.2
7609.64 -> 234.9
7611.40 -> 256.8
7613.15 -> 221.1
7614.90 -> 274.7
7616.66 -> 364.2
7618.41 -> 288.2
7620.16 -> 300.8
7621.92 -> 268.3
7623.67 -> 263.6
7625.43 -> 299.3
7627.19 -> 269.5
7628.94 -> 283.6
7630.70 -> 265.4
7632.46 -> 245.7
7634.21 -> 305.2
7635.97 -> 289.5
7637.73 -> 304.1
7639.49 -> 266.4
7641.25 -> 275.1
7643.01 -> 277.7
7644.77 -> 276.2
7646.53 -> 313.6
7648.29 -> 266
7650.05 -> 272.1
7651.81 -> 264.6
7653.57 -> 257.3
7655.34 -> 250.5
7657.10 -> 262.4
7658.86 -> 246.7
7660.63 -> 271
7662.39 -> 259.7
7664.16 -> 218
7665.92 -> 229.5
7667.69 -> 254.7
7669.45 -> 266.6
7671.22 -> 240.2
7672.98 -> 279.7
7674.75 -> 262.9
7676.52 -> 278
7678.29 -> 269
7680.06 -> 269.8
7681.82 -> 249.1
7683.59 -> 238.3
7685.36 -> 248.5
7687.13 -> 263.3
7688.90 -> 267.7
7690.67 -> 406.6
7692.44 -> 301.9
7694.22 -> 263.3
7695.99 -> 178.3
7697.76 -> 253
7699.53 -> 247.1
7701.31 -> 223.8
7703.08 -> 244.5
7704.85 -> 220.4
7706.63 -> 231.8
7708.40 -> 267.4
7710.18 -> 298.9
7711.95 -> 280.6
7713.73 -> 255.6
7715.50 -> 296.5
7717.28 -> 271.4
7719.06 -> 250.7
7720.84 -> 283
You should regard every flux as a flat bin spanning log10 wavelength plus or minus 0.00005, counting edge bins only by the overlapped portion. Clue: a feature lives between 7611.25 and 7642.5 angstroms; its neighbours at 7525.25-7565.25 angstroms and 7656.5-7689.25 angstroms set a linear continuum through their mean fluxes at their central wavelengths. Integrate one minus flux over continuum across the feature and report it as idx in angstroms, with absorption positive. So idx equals -1.8 angstroms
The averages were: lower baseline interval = 282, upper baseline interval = 256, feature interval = 281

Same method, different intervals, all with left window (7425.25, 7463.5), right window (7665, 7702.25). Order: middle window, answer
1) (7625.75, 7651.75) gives -1.6 angstroms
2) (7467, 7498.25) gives -0.6 angstroms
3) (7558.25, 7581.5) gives -2.3 angstroms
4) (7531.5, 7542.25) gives -0.6 angstroms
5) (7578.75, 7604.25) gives -1.2 angstroms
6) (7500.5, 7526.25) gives -2.0 angstroms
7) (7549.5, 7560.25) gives -0.6 angstroms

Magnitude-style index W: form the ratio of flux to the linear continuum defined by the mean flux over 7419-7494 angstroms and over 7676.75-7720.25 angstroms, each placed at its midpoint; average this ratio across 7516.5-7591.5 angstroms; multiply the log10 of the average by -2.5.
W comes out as -0.06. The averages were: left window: 273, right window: 263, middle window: 284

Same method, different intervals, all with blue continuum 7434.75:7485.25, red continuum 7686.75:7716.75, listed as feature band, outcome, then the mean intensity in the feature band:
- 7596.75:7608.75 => 0.07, 252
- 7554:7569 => -0.07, 291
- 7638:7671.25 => 0.02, 263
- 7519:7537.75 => -0.01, 277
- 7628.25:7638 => -0.05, 281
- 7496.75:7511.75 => -0.06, 291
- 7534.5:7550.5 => -0.02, 279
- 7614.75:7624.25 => -0.10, 296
